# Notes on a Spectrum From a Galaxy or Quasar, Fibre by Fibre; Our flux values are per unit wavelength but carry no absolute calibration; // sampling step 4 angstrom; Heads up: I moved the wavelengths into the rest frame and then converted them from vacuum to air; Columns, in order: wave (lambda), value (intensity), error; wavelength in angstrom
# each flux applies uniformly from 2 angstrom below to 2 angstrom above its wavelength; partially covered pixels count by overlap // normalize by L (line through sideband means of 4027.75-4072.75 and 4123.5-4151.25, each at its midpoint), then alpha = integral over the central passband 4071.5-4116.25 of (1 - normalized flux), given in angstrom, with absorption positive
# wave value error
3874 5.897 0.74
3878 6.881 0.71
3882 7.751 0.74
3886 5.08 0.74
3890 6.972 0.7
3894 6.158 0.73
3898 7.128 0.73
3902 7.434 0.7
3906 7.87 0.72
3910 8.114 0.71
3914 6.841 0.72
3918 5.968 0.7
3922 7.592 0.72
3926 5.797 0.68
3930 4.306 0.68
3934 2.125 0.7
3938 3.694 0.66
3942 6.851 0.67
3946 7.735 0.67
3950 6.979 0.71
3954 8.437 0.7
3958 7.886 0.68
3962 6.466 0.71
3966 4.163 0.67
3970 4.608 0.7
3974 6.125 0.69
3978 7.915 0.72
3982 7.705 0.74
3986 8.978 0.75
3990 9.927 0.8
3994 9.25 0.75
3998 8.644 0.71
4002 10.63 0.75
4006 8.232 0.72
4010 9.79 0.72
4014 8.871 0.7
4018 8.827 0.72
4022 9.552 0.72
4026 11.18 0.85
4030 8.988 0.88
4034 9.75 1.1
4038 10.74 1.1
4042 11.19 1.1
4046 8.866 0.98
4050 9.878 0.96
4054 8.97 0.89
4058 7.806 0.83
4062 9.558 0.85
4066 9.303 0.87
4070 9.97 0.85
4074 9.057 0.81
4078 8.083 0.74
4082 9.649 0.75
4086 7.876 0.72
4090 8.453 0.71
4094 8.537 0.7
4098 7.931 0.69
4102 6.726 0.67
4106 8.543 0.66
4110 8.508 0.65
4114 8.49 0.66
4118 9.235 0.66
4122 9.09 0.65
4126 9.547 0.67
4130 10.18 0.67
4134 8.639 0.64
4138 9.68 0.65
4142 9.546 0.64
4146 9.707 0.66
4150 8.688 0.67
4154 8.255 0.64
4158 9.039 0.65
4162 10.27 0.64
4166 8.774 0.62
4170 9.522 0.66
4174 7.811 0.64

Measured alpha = 5.3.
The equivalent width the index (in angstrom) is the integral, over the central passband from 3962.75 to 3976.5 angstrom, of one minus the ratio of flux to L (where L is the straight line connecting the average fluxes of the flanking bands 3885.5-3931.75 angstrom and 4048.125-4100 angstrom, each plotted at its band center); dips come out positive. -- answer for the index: 4.2 angstrom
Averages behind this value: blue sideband 6.67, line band 5.21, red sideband 8.85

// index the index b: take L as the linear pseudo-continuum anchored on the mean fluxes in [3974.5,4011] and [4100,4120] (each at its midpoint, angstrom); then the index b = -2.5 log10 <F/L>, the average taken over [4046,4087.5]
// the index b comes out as -0.06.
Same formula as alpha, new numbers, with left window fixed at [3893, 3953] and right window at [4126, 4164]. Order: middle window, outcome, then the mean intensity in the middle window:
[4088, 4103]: 1.2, 7.99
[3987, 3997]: -3.0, 9.43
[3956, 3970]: 1.9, 5.95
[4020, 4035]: -4.1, 9.88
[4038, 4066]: -4.8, 9.47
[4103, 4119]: 0.6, 8.54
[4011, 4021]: -1.9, 9.01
